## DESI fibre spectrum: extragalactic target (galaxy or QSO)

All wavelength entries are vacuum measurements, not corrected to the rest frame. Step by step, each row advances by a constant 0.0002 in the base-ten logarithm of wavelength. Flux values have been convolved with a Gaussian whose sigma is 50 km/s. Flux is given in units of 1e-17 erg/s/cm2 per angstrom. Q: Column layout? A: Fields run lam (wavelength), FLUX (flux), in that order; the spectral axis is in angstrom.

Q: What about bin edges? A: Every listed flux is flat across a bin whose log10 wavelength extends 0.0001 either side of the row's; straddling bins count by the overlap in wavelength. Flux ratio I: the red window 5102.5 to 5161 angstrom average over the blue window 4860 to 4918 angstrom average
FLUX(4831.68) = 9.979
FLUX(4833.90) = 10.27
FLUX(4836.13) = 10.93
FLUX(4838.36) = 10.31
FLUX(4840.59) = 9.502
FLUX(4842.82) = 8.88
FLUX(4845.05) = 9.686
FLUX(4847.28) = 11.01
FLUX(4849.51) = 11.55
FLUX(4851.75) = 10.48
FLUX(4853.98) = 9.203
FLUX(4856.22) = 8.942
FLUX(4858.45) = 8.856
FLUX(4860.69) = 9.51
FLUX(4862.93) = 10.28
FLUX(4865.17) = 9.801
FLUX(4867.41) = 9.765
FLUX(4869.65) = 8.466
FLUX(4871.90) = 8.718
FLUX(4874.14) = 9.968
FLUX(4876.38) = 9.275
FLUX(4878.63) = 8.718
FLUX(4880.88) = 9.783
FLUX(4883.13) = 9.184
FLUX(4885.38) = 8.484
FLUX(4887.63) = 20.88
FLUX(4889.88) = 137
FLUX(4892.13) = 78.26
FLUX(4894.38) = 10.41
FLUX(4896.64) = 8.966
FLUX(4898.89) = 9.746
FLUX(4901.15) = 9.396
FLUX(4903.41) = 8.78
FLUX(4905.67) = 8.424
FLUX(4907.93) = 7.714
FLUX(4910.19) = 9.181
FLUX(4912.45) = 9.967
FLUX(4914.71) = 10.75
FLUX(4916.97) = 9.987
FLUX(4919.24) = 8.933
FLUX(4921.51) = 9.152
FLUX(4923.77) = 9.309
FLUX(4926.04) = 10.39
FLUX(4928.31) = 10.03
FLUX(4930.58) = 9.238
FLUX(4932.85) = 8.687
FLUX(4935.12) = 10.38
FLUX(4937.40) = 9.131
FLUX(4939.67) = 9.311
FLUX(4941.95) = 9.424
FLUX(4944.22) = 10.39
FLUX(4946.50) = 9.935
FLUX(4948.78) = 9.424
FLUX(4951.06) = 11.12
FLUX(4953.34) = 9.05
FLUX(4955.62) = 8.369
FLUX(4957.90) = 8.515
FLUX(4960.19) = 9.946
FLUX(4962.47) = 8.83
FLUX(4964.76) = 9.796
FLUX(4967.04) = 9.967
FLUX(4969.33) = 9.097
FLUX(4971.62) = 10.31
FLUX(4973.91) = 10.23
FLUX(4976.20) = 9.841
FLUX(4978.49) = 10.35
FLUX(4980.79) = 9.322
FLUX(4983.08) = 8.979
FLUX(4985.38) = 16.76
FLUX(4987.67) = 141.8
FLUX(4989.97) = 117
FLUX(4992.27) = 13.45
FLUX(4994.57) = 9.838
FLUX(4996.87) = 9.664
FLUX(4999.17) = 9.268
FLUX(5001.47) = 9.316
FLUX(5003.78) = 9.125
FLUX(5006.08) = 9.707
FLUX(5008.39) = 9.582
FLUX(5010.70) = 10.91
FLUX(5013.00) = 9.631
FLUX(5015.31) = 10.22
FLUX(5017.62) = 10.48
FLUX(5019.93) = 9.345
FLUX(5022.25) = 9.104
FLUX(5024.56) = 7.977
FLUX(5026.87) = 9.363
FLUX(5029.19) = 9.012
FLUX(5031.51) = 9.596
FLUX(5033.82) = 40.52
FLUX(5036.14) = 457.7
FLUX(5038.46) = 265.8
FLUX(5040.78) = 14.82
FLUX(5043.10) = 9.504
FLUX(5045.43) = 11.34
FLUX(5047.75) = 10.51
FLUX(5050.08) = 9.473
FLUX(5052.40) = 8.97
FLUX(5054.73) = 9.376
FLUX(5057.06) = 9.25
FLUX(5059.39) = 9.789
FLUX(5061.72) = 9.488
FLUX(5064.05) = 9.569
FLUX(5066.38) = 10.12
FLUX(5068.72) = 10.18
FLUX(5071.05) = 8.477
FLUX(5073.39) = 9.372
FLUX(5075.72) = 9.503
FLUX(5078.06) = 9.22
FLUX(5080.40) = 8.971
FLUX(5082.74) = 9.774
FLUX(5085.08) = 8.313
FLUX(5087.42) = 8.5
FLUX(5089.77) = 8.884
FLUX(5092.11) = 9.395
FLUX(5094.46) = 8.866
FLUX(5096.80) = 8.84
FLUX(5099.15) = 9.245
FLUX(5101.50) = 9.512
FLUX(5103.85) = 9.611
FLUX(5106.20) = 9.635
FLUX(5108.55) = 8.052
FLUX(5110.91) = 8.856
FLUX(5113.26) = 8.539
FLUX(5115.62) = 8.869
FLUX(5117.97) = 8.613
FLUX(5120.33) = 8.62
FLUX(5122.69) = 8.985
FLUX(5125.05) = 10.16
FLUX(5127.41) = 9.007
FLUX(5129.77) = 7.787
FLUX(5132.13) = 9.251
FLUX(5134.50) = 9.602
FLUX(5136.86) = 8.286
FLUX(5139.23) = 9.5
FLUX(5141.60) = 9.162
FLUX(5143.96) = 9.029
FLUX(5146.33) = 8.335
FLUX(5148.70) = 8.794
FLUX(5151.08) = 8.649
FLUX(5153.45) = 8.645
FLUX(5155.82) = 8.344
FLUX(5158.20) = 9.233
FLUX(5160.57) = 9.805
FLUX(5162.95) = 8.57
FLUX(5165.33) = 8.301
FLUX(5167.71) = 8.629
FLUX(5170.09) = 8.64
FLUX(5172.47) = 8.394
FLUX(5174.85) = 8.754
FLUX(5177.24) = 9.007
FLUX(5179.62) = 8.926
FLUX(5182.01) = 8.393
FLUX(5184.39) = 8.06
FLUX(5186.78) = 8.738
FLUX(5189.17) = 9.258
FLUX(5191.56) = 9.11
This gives 0.51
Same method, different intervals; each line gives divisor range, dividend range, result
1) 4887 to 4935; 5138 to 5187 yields 0.46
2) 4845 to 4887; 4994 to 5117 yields 2.41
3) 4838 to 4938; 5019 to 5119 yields 1.87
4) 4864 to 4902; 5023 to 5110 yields 1.34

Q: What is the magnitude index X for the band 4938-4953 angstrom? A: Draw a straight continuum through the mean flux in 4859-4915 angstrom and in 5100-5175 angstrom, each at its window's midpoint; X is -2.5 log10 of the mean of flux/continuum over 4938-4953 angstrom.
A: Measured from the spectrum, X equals 0.50 mag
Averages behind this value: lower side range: 17.7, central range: 9.86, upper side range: 8.88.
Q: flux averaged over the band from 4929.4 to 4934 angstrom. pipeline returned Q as 8.98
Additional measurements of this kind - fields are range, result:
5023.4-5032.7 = 9.13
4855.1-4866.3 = 9.48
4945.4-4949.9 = 9.68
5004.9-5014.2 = 9.96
